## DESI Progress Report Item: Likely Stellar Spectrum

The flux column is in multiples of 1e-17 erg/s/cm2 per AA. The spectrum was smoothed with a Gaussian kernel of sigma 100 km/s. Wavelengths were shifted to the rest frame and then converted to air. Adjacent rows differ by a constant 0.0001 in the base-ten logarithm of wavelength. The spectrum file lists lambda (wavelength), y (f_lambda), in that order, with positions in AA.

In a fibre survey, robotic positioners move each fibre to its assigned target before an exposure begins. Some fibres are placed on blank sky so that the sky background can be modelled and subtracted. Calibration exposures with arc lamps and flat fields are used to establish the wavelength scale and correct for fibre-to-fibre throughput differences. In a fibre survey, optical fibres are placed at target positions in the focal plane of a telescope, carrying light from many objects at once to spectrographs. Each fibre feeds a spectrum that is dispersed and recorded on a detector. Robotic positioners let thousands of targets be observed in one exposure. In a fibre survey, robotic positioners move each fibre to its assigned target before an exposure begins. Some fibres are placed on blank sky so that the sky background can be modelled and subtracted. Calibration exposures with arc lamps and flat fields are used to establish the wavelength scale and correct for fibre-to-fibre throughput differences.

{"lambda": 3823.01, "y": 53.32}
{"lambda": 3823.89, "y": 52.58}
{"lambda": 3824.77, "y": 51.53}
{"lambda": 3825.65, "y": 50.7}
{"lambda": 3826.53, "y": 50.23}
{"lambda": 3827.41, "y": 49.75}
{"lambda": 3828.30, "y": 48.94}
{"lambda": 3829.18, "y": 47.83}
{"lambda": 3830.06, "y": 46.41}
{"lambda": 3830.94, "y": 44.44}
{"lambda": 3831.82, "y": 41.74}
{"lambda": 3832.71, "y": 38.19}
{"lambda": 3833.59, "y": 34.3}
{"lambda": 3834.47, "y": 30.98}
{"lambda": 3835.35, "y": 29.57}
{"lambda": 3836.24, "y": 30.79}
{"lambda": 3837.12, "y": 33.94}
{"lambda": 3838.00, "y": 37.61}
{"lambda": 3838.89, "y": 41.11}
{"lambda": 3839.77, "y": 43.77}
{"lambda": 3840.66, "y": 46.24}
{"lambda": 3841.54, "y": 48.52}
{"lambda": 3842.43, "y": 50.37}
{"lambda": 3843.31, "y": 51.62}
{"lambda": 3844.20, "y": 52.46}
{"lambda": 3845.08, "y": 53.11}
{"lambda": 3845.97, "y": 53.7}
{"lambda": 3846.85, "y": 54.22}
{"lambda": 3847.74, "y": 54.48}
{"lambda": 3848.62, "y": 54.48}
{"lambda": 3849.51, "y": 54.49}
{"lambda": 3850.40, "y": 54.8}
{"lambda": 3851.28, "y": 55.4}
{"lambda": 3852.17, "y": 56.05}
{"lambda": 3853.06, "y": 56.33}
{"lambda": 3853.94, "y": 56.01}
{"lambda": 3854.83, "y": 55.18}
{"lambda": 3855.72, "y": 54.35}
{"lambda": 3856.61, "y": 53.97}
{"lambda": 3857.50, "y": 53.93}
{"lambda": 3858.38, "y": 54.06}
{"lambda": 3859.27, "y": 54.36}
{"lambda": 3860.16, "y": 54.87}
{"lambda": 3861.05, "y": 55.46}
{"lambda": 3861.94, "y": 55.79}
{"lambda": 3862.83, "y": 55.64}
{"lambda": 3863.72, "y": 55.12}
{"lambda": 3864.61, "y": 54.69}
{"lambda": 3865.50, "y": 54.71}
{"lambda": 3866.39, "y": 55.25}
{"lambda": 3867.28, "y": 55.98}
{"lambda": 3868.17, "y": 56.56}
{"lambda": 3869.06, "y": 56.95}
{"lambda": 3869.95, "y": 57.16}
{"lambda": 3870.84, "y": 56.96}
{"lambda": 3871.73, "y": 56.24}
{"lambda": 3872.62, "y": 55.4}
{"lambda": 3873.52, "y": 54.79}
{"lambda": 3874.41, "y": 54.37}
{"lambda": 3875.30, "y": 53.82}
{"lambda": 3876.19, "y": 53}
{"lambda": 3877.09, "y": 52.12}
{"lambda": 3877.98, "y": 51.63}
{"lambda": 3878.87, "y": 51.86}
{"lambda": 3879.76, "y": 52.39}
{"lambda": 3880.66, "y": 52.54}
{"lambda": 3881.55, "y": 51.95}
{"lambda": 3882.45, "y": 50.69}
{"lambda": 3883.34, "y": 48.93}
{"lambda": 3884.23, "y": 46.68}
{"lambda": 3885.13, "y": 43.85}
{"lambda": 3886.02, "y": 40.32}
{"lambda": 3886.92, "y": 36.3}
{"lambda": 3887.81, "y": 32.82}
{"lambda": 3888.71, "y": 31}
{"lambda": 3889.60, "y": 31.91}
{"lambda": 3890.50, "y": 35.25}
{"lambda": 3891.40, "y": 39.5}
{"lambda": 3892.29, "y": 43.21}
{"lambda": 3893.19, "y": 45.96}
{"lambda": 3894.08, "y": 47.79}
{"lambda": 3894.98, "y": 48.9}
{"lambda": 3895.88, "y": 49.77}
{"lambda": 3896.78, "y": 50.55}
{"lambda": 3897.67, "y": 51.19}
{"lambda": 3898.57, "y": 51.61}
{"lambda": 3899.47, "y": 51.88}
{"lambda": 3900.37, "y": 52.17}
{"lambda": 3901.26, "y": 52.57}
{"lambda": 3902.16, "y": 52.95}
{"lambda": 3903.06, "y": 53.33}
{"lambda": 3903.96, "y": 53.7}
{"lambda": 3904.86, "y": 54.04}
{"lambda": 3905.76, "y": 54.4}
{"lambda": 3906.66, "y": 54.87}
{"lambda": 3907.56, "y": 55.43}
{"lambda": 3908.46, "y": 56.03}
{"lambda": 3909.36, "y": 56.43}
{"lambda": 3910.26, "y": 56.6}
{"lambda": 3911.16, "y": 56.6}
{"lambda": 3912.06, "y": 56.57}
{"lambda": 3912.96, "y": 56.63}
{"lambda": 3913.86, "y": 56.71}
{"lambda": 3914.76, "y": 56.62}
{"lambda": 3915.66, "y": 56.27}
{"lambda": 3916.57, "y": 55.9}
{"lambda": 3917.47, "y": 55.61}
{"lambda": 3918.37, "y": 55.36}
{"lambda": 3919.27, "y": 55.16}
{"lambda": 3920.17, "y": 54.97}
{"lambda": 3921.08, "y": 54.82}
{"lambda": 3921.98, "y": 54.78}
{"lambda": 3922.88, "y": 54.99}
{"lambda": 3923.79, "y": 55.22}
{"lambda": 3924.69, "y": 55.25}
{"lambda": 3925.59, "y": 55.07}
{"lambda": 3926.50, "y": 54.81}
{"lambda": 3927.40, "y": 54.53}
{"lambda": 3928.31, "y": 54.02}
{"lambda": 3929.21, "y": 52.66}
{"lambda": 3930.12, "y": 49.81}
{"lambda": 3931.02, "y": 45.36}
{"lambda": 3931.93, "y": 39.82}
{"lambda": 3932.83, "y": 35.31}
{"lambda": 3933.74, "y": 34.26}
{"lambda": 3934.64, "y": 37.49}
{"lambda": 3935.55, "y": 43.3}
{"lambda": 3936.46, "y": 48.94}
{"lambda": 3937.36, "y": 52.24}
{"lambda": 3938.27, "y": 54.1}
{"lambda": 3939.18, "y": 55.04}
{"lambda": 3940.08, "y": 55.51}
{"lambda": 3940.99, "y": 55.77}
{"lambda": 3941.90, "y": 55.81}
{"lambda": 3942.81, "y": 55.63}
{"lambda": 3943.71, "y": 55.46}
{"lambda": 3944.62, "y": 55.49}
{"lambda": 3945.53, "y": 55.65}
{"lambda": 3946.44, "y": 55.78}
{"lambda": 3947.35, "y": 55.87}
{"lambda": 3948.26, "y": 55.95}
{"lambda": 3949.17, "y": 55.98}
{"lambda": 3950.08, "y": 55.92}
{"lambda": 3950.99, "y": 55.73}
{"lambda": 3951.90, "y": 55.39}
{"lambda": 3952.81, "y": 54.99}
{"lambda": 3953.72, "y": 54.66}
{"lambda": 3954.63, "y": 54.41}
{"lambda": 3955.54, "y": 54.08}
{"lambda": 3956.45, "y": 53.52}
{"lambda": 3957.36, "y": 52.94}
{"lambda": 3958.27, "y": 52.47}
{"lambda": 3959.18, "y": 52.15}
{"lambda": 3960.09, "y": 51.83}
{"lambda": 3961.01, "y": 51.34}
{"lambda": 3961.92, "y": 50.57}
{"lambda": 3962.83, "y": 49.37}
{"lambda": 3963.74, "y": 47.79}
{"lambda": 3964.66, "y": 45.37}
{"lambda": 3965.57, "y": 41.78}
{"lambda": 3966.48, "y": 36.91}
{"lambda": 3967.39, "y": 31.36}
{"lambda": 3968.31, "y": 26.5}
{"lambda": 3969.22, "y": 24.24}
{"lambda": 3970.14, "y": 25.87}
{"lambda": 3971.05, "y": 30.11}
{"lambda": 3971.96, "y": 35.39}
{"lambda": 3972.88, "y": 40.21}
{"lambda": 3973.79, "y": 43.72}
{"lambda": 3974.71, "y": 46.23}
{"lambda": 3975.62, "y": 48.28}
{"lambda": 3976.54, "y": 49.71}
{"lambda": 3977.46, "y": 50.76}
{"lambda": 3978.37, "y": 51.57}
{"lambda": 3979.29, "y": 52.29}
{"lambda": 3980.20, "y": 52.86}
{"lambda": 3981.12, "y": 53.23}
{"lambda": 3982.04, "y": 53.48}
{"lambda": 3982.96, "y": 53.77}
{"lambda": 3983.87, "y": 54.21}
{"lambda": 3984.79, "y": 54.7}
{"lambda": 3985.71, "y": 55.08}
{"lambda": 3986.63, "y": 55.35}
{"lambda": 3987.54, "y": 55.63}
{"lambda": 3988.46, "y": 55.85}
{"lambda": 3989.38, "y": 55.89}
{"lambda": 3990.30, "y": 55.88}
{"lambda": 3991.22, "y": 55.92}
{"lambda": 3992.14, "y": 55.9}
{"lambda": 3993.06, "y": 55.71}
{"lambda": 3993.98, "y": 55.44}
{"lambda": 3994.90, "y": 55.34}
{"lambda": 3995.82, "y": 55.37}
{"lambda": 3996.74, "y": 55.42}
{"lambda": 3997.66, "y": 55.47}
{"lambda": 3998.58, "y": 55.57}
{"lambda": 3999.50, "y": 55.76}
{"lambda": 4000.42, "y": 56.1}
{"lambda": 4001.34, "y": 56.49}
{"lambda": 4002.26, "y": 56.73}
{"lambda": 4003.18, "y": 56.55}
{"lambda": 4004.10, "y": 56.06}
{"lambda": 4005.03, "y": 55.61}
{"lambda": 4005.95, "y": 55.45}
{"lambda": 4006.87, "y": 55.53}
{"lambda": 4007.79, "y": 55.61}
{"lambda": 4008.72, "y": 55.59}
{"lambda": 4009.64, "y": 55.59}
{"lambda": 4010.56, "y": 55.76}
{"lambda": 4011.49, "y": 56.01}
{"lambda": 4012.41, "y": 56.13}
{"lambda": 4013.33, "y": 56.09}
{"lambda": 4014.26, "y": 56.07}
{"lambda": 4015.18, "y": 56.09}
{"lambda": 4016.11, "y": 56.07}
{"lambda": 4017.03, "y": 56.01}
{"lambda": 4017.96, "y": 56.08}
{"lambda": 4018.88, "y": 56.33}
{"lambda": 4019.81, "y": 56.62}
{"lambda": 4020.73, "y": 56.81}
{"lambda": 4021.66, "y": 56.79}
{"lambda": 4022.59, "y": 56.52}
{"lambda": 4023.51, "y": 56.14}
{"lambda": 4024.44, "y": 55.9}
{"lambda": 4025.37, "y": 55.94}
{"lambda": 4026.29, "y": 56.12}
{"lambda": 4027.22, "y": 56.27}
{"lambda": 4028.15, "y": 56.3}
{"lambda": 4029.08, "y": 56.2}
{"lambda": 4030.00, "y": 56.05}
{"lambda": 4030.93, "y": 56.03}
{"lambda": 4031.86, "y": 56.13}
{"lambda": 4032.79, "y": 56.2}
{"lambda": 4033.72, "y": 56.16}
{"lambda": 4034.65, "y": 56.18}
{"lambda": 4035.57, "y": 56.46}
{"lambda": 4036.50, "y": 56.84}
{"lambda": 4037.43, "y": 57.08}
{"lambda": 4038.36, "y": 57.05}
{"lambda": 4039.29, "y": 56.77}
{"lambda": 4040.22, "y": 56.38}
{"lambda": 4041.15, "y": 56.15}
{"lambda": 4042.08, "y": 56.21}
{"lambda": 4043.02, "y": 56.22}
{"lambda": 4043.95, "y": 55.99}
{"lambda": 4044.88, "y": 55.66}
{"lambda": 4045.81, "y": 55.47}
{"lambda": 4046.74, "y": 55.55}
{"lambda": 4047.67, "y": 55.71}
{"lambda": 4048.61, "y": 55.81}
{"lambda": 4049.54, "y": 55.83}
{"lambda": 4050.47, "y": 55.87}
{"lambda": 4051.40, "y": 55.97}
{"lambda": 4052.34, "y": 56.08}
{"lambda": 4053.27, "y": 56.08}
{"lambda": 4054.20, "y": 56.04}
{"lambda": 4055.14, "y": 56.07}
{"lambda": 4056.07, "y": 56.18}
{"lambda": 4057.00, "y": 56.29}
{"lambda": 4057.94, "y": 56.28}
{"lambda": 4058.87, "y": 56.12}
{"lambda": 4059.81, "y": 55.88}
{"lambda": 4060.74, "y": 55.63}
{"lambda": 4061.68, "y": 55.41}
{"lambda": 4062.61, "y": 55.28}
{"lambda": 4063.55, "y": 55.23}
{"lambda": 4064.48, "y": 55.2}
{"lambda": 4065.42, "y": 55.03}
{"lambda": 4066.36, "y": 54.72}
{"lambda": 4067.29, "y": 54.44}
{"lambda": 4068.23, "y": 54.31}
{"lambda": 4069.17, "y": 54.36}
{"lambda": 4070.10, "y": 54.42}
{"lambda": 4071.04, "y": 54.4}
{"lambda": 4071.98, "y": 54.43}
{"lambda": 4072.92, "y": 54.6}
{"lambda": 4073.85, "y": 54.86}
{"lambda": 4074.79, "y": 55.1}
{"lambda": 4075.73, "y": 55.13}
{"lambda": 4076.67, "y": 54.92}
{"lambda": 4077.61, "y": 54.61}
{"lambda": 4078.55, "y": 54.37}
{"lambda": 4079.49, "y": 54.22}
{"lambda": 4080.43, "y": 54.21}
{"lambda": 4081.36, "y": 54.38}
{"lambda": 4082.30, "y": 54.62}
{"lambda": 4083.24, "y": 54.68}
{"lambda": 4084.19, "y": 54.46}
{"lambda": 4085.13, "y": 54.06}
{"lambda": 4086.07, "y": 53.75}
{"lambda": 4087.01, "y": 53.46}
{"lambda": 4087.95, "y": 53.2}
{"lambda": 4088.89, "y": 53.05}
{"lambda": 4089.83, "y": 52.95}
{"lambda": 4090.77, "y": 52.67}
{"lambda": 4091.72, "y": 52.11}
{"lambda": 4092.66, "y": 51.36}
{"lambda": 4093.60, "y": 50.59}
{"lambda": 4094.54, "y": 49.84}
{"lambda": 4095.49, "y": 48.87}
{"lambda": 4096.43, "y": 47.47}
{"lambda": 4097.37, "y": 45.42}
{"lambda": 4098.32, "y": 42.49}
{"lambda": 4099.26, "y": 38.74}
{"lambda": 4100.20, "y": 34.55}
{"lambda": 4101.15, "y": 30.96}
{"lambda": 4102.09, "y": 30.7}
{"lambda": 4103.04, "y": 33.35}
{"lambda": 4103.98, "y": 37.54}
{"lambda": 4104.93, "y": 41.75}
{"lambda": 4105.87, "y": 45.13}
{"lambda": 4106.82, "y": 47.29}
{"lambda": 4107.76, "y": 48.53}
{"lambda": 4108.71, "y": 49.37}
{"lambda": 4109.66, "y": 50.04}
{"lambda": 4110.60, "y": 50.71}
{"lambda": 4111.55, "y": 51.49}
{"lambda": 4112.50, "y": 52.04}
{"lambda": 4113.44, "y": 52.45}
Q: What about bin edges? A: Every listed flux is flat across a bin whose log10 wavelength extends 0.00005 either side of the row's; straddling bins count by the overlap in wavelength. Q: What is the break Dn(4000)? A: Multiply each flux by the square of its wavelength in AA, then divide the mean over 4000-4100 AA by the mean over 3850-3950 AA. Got 1.14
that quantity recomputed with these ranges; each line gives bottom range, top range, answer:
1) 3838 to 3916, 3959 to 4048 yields 1.09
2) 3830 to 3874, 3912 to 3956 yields 1.09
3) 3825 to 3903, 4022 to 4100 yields 1.22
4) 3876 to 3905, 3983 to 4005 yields 1.24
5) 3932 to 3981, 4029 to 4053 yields 1.22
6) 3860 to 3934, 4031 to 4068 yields 1.18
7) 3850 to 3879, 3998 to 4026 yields 1.10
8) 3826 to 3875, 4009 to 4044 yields 1.22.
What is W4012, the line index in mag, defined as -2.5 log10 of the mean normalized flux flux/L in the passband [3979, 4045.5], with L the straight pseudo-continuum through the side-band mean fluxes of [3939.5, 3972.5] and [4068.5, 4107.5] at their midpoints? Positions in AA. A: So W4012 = -0.14 mag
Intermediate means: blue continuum 48.8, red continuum 49.5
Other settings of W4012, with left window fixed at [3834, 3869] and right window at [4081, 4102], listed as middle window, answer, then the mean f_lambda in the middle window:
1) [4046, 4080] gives -0.13 mag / 55.3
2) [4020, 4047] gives -0.14 mag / 56.3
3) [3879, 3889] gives 0.13 mag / 44.7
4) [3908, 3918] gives -0.12 mag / 56.4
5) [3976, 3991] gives -0.08 mag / 53.7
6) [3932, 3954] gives -0.04 mag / 51.9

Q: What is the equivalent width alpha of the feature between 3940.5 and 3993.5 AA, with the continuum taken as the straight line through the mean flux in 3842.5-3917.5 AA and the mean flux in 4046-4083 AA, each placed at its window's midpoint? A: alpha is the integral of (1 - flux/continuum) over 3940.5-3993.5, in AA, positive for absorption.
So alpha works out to 3.4 AA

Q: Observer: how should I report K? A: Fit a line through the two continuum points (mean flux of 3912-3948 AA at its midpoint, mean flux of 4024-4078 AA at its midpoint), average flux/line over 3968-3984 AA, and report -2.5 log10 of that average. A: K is 0.22 mag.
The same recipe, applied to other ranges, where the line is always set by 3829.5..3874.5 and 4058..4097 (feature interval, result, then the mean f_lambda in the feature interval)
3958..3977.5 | 0.23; 42.1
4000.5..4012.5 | -0.06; 55.9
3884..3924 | 0.02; 50.4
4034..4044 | -0.06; 56.5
